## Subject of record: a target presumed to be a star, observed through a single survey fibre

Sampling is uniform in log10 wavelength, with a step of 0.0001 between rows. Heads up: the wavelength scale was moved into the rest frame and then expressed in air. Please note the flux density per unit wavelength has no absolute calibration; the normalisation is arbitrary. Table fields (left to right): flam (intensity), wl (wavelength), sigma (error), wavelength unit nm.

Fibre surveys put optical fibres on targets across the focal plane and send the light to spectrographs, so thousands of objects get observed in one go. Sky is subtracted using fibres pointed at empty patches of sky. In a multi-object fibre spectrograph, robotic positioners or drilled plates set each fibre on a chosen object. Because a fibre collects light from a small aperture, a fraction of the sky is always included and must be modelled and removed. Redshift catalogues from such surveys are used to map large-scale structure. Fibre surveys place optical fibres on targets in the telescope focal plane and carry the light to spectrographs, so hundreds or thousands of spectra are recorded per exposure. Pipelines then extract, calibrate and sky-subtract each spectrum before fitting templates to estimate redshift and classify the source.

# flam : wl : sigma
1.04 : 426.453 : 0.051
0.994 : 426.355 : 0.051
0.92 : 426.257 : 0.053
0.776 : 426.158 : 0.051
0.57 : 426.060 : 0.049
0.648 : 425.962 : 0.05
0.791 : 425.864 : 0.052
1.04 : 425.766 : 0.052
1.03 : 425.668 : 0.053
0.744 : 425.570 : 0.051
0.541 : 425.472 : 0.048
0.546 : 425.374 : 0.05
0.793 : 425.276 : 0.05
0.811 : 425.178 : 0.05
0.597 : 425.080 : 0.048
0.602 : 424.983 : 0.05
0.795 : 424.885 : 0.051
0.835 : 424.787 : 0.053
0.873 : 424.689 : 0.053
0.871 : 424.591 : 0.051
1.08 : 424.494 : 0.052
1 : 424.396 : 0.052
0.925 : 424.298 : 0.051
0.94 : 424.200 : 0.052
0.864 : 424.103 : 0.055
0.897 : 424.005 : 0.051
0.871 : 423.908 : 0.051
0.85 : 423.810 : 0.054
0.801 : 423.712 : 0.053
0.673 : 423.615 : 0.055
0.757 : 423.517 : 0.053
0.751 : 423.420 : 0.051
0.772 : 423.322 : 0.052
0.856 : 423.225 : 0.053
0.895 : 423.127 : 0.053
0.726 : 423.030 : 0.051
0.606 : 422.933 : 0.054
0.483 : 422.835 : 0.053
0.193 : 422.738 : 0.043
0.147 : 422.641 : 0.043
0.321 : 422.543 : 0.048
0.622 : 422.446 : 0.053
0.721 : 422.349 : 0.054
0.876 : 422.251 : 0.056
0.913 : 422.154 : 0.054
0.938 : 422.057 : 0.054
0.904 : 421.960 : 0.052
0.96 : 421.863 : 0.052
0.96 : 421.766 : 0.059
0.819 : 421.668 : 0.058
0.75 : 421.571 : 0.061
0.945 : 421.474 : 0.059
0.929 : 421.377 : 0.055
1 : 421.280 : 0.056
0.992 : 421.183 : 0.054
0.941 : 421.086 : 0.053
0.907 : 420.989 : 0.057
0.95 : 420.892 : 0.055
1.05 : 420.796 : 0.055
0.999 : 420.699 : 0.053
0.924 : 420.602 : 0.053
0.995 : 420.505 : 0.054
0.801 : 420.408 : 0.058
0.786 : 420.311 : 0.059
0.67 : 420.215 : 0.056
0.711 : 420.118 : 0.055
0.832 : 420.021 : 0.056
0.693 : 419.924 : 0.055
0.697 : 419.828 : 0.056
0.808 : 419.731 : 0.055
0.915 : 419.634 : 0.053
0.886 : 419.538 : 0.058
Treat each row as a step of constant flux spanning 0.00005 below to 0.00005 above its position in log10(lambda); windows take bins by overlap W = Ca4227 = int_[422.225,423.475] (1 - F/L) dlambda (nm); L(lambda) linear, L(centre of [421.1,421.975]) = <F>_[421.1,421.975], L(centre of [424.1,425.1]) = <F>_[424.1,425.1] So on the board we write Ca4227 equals 0.40 nm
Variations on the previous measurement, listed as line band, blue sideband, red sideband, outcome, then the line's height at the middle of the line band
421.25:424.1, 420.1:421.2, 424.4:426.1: 0.30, 0.846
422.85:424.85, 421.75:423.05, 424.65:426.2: -0.37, 0.703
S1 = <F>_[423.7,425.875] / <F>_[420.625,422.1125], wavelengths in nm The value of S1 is 0.89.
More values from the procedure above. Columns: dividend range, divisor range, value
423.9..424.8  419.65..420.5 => 1.20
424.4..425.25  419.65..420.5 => 1.06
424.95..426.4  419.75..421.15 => 0.89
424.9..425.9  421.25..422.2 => 0.83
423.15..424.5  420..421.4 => 0.95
